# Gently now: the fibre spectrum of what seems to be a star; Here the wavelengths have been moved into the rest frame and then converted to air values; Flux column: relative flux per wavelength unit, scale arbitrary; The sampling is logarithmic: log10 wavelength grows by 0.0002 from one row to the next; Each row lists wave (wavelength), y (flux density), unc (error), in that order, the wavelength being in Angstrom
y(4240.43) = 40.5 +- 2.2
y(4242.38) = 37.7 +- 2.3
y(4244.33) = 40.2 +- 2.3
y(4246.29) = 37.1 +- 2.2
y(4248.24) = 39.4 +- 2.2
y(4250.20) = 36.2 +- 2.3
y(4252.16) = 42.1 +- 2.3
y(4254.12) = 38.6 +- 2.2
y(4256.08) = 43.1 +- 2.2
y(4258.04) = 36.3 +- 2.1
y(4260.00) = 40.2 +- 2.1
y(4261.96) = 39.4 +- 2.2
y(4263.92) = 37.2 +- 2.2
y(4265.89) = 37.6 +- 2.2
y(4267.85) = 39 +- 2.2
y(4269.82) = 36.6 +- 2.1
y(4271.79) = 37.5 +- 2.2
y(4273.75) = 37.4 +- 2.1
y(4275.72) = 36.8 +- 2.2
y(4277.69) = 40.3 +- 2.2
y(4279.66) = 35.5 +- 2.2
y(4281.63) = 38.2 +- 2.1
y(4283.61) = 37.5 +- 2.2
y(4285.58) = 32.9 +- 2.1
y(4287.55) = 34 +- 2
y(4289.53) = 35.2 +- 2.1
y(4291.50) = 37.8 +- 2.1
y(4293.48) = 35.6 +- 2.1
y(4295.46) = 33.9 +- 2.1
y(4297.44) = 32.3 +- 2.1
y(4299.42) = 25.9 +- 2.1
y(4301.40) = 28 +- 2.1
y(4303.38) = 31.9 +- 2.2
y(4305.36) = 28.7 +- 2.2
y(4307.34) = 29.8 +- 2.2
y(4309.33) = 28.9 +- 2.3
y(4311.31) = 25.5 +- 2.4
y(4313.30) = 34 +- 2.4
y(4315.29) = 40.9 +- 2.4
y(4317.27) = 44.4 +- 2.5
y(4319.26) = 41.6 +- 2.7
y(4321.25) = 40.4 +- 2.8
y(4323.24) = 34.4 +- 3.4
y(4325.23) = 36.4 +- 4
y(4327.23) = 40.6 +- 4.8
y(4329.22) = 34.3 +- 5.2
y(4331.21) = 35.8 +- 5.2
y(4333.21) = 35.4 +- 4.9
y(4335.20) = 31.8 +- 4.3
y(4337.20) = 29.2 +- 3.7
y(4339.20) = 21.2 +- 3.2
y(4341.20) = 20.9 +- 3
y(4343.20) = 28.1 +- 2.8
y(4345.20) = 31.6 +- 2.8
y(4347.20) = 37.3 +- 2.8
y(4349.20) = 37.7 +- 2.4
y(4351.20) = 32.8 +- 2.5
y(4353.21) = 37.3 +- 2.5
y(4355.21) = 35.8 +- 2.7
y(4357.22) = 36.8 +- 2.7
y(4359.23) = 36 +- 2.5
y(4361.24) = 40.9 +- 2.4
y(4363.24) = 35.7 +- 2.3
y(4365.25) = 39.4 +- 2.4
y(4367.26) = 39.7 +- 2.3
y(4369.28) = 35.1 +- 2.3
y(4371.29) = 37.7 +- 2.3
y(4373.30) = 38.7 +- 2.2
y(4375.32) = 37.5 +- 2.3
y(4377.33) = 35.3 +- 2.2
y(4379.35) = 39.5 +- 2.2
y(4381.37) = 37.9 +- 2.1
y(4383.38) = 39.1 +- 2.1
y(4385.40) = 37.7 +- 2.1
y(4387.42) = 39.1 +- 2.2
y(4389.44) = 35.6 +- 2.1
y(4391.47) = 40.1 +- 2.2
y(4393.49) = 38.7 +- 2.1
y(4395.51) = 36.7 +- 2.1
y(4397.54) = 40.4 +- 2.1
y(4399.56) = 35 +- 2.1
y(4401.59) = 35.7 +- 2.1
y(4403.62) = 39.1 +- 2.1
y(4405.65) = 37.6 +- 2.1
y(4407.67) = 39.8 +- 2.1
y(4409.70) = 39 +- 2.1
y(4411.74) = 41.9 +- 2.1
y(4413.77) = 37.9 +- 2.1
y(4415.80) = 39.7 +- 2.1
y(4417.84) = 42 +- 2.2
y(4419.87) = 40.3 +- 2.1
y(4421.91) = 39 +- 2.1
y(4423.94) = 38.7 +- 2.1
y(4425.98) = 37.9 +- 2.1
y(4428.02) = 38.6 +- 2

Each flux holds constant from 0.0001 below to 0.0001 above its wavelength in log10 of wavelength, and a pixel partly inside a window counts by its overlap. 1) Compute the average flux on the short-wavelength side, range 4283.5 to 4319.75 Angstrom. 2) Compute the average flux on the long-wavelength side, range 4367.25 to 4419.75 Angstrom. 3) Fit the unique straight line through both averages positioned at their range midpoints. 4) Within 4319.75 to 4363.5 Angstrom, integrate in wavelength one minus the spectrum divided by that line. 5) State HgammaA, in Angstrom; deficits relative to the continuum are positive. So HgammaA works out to 1.70 Angstrom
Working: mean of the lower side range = 33.4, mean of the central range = 34.2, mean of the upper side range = 38.3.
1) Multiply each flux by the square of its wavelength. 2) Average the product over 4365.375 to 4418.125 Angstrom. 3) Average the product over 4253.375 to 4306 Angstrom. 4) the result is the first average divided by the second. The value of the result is 1.1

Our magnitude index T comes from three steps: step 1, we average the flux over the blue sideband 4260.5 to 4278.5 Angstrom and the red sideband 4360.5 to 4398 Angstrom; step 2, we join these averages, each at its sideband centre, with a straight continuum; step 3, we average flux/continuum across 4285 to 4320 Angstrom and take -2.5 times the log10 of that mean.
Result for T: 0.143 mag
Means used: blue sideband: 38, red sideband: 38.1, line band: 33.4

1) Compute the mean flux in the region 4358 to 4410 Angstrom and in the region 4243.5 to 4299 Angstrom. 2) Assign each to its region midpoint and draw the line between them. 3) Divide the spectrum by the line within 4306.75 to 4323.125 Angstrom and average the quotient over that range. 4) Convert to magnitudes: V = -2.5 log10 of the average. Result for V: 0.05 mag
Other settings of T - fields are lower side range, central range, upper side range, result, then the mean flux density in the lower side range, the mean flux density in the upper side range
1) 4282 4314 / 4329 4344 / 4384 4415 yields 0.17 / 32.1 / 38.3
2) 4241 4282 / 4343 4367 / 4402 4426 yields 0.08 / 38.4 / 39.4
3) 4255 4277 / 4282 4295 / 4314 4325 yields 0.10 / 38.3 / 39.9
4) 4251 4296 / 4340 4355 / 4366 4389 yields 0.17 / 37.5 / 37.9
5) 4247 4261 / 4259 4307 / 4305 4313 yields -0.05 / 39.4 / 28.7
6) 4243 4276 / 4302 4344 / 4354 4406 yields 0.16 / 38.5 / 37.7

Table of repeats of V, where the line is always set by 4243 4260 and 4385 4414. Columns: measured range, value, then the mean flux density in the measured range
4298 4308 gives 0.32 mag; 29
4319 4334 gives 0.04 mag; 37.2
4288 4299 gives 0.13 mag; 34.4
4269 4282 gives 0.04 mag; 37.5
